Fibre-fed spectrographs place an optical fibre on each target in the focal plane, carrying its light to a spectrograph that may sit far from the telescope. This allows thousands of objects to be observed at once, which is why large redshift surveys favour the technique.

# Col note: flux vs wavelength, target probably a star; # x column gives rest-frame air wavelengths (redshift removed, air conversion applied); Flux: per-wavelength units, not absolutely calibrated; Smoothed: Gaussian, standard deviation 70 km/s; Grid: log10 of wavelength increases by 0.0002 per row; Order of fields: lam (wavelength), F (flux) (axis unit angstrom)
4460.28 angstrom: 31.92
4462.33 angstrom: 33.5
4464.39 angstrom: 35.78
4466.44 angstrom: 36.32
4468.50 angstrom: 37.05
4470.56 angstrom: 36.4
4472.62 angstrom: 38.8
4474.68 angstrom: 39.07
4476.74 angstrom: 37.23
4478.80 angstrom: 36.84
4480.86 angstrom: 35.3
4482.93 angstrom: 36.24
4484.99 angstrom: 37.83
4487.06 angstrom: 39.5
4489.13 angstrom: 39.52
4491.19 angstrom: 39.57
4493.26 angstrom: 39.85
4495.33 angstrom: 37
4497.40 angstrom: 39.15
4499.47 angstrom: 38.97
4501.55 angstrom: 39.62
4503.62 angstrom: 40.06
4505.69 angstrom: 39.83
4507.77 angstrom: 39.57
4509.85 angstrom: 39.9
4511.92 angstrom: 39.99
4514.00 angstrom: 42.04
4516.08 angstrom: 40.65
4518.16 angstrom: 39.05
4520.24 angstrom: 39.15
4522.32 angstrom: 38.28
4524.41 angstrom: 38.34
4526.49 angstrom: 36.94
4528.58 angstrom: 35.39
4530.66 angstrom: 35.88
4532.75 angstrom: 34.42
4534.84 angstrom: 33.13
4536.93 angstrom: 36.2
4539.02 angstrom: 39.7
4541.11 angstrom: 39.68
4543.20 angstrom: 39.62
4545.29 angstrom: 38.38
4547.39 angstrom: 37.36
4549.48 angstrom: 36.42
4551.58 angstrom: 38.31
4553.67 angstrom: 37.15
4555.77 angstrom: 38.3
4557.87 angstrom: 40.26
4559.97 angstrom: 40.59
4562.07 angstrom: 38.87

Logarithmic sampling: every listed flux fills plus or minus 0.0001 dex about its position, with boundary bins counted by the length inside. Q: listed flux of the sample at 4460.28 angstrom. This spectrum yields 31.92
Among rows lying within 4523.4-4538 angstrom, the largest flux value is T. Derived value 38.34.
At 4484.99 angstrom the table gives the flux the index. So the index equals 37.83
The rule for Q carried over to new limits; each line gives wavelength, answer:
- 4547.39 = 37.36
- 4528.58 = 35.39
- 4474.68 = 39.07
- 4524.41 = 38.34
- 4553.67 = 37.15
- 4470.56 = 36.4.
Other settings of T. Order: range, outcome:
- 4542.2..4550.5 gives 39.62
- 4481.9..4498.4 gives 39.85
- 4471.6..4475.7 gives 39.07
